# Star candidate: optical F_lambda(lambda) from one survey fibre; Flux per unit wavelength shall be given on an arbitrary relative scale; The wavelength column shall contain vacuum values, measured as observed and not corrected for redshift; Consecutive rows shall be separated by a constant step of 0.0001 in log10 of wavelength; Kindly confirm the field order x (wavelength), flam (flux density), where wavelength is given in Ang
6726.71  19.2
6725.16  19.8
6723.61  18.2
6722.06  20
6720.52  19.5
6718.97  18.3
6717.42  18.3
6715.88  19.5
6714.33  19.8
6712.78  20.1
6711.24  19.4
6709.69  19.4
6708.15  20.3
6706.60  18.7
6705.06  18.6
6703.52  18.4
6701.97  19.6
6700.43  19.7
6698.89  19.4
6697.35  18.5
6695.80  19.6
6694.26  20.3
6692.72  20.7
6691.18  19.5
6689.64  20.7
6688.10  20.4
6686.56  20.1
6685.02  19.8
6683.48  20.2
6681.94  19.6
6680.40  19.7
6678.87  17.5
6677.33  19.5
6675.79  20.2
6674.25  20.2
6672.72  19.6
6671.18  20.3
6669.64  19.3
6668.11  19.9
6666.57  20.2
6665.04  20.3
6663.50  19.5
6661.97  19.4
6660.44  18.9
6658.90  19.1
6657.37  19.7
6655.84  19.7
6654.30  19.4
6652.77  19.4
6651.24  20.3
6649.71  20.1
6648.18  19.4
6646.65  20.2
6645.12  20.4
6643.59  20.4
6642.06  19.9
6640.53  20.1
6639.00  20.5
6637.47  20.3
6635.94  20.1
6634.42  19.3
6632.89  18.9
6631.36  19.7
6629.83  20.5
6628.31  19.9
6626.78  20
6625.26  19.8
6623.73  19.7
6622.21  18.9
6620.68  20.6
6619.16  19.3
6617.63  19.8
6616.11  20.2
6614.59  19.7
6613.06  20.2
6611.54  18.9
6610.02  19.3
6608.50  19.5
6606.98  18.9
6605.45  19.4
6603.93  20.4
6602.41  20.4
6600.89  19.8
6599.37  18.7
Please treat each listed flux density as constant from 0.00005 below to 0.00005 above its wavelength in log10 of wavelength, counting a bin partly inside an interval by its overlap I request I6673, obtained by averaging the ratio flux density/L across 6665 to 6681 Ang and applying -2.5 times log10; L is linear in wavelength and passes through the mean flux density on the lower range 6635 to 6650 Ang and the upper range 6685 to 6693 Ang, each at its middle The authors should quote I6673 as 0.028 mag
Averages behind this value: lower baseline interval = 20.1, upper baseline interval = 20.2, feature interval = 19.7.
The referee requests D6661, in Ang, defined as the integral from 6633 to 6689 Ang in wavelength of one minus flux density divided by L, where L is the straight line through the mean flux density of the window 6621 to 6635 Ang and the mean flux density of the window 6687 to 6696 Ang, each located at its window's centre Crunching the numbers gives 0.5 Ang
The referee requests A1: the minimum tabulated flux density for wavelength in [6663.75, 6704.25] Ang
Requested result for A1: 17.5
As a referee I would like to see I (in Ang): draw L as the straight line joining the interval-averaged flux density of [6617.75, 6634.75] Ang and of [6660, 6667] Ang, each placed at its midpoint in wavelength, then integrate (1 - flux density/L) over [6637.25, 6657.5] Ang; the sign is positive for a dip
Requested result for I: -0.3 Ang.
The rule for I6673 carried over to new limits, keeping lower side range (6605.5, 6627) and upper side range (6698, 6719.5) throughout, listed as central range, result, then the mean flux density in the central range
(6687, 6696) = -0.050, 20.2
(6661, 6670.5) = -0.019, 19.8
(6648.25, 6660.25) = -0.008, 19.6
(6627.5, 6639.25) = -0.018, 19.9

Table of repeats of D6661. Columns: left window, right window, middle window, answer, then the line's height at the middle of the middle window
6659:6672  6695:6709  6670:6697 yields -0.6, 19.4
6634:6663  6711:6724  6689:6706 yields -0.1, 19.4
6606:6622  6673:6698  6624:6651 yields -0.4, 19.7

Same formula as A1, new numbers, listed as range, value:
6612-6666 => 18.9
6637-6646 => 19.9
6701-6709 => 18.4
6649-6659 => 19.1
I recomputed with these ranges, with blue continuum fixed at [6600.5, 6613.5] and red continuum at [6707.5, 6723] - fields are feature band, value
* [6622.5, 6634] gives -0.1 Ang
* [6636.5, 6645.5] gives -0.3 Ang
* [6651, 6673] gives -0.1 Ang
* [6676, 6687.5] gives 0.0 Ang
